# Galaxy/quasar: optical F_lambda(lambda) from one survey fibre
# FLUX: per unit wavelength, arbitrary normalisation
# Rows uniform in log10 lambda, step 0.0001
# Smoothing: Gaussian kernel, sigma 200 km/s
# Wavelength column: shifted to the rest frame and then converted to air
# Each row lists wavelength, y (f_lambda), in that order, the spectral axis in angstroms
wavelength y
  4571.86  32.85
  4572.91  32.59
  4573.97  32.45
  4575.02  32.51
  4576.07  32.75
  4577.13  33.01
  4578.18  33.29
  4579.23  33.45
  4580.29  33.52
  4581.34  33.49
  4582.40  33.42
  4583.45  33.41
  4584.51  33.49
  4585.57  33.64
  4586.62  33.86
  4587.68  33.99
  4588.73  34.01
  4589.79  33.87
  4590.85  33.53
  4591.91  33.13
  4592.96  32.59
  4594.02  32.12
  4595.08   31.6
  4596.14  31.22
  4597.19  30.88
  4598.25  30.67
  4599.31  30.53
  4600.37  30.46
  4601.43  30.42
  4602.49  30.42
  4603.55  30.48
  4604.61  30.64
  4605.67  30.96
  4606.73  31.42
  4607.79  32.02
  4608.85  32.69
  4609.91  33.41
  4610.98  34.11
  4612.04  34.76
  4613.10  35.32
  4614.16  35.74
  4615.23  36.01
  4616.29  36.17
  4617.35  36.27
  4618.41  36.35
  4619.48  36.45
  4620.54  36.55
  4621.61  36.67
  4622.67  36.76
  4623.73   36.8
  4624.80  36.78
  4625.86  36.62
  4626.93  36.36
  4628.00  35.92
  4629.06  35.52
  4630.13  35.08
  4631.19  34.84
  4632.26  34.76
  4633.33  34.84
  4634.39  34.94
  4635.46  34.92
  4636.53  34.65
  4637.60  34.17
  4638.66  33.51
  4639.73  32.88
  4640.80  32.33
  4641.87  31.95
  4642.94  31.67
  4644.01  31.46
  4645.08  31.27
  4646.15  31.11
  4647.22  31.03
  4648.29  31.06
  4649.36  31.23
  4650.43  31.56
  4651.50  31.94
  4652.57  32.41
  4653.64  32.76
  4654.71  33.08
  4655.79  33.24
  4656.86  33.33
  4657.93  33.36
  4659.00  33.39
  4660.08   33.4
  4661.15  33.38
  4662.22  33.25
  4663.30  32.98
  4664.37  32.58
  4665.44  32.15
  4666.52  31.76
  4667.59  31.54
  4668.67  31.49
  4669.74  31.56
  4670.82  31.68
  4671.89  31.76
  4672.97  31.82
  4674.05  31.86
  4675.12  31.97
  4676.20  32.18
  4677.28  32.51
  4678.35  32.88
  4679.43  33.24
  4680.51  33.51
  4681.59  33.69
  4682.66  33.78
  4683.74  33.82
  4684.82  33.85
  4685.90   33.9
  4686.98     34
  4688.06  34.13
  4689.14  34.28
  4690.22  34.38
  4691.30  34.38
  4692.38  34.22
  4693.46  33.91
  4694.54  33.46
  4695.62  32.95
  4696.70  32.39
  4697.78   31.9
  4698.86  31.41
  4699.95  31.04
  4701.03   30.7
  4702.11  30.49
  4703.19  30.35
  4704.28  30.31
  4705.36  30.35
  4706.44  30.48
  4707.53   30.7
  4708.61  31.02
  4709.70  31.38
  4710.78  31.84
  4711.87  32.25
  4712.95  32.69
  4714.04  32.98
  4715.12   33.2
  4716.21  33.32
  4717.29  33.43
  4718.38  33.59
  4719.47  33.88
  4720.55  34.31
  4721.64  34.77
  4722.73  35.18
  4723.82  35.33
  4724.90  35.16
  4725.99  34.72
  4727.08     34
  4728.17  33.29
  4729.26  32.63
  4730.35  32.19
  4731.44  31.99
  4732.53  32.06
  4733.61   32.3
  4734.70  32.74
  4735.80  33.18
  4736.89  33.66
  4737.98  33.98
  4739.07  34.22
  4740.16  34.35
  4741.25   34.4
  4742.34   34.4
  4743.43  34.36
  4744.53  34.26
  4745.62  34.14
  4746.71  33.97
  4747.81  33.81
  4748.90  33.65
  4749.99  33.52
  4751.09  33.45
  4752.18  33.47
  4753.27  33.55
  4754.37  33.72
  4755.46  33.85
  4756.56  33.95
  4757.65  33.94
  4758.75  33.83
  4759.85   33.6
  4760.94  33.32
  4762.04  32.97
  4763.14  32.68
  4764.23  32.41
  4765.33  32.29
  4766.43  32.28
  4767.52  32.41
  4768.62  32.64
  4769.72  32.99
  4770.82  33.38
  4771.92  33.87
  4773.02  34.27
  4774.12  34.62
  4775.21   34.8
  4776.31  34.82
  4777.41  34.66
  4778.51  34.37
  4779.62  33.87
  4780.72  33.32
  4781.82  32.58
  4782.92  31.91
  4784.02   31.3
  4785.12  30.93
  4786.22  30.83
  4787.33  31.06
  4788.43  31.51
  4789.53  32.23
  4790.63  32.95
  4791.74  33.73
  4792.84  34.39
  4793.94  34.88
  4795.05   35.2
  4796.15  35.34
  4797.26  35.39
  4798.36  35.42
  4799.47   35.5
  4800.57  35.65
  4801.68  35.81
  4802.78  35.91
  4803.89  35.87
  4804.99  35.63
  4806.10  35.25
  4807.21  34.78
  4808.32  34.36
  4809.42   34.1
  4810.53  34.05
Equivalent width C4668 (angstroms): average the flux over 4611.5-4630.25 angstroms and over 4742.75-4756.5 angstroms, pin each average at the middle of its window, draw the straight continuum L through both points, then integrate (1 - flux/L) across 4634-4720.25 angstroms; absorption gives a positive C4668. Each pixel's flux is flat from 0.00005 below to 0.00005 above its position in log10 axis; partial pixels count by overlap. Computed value 6.3 angstroms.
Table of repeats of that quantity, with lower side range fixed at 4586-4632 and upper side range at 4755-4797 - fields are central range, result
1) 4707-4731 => 0.1 angstroms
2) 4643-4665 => 0.8 angstroms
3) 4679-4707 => 0.7 angstroms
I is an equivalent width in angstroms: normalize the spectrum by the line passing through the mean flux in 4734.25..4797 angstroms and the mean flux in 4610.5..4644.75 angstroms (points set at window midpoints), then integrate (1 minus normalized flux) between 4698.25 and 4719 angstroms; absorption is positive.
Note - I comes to 1.5 angstroms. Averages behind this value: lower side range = 35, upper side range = 33.5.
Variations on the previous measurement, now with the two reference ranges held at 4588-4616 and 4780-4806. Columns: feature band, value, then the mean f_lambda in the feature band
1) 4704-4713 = 0.6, 31.2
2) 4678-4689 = -0.2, 33.7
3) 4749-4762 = 0.0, 33.6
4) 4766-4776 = 0.0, 33.5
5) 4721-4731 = -0.2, 34.1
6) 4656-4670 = 0.1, 32.7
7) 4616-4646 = -2.0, 34.8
